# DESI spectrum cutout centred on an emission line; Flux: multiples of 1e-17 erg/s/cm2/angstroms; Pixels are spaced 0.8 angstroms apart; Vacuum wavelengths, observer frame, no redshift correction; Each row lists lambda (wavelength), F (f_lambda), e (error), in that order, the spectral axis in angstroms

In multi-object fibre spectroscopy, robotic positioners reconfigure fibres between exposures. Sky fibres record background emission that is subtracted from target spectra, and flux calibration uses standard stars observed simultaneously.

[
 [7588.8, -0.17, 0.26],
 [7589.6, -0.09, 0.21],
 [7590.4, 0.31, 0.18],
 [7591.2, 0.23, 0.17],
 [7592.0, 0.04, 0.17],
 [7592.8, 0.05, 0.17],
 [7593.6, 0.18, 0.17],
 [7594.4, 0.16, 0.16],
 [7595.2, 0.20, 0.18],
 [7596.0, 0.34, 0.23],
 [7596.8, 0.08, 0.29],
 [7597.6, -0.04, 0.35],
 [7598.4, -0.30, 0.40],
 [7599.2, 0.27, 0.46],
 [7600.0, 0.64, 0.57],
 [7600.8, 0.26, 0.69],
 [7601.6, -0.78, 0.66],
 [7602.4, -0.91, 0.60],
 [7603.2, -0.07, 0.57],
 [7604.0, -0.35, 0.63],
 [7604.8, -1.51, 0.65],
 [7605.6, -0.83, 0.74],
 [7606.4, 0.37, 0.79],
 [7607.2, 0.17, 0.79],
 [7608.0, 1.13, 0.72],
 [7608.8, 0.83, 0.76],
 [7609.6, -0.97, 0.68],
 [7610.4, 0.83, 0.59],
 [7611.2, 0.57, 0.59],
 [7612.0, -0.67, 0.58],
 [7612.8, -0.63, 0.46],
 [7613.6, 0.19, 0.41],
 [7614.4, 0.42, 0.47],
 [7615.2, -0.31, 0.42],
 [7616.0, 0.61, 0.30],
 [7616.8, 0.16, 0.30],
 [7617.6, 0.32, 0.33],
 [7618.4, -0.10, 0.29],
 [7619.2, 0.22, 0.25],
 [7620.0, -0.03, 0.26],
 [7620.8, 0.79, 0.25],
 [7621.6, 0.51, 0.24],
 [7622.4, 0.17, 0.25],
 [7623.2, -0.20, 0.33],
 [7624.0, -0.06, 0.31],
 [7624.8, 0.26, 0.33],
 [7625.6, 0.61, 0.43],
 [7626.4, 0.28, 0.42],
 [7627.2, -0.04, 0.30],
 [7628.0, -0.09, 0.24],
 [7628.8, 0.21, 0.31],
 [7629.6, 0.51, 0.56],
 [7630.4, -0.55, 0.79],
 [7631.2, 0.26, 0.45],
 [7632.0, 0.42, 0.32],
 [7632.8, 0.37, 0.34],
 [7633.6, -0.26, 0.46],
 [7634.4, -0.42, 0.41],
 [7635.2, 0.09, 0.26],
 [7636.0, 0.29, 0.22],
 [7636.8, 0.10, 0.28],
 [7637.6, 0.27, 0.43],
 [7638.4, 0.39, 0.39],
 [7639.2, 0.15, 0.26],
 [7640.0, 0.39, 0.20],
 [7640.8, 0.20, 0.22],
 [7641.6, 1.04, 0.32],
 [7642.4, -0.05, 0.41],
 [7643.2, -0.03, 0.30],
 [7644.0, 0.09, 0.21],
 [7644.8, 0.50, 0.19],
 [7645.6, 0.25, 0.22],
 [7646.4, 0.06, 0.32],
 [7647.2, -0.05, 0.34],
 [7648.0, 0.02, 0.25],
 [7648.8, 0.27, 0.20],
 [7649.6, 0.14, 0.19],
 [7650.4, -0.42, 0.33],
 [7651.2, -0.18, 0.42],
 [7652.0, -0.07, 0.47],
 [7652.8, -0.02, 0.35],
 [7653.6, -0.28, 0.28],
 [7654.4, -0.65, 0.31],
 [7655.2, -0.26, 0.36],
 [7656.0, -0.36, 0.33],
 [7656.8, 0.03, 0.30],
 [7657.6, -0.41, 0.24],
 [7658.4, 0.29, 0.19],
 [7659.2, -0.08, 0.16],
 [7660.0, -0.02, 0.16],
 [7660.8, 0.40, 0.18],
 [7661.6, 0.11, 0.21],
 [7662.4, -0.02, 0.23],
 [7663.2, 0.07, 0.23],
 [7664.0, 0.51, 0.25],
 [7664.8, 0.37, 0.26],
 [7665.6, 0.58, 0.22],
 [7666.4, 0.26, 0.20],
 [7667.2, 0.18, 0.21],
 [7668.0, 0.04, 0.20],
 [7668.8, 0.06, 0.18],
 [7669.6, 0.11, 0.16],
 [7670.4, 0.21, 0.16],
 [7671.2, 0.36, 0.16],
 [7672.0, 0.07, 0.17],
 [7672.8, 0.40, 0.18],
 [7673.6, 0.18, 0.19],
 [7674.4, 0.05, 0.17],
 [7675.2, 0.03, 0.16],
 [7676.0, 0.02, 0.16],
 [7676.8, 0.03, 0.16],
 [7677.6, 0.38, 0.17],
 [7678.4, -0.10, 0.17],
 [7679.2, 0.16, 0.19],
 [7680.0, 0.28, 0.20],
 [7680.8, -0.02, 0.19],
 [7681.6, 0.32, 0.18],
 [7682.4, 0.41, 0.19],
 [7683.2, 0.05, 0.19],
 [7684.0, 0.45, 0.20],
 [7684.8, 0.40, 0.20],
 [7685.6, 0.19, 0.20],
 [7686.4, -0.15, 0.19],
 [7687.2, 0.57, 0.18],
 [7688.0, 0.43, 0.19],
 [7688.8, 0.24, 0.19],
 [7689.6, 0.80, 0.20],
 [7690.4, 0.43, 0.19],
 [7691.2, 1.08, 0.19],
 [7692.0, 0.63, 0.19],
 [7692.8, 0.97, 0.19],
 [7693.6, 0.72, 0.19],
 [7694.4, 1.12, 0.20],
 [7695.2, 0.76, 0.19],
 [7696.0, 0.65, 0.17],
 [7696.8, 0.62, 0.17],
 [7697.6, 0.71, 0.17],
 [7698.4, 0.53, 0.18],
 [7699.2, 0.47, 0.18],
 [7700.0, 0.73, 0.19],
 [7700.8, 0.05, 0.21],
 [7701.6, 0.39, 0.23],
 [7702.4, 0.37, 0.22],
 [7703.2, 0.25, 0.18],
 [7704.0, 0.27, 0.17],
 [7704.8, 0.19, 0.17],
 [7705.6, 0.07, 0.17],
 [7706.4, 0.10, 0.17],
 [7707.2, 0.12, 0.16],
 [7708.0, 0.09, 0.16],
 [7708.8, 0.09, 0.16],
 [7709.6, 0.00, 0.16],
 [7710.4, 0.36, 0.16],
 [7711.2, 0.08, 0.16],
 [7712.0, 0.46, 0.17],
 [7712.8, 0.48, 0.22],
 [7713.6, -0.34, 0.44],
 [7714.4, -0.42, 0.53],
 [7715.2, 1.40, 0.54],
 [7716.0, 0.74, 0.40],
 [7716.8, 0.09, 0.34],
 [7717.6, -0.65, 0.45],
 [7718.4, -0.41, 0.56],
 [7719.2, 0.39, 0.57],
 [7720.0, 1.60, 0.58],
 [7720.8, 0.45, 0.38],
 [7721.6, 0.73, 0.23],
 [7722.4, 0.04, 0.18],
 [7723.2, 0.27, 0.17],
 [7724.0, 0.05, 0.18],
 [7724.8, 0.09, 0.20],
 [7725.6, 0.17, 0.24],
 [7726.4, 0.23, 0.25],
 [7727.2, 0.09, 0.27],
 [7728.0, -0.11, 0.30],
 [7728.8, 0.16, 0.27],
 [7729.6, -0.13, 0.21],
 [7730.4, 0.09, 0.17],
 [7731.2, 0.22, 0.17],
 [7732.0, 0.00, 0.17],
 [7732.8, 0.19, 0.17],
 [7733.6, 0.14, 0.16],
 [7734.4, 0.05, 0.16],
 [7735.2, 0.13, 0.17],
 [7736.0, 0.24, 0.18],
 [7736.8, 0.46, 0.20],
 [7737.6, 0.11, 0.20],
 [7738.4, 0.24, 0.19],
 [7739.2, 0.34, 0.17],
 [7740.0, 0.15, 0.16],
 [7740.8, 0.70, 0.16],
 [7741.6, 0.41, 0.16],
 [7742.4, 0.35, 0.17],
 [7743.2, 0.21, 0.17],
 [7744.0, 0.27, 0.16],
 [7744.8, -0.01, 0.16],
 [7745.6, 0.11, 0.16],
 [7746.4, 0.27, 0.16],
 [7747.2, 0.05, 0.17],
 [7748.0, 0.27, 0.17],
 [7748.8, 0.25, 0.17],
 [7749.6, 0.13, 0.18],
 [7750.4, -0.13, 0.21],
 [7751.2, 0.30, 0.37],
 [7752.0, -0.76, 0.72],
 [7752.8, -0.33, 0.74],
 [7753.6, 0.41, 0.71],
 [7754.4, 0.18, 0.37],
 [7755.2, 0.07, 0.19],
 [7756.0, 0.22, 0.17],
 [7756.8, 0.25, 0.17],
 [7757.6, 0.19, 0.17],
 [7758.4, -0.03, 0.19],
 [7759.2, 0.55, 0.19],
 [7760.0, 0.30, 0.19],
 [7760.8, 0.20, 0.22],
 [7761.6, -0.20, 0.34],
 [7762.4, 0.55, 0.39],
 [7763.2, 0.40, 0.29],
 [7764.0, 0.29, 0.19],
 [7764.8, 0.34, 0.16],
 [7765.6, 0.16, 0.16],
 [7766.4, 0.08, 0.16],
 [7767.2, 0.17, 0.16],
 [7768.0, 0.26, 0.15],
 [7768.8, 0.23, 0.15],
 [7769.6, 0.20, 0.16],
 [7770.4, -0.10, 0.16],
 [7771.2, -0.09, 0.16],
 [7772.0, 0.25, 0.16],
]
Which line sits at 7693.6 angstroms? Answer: [O II]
